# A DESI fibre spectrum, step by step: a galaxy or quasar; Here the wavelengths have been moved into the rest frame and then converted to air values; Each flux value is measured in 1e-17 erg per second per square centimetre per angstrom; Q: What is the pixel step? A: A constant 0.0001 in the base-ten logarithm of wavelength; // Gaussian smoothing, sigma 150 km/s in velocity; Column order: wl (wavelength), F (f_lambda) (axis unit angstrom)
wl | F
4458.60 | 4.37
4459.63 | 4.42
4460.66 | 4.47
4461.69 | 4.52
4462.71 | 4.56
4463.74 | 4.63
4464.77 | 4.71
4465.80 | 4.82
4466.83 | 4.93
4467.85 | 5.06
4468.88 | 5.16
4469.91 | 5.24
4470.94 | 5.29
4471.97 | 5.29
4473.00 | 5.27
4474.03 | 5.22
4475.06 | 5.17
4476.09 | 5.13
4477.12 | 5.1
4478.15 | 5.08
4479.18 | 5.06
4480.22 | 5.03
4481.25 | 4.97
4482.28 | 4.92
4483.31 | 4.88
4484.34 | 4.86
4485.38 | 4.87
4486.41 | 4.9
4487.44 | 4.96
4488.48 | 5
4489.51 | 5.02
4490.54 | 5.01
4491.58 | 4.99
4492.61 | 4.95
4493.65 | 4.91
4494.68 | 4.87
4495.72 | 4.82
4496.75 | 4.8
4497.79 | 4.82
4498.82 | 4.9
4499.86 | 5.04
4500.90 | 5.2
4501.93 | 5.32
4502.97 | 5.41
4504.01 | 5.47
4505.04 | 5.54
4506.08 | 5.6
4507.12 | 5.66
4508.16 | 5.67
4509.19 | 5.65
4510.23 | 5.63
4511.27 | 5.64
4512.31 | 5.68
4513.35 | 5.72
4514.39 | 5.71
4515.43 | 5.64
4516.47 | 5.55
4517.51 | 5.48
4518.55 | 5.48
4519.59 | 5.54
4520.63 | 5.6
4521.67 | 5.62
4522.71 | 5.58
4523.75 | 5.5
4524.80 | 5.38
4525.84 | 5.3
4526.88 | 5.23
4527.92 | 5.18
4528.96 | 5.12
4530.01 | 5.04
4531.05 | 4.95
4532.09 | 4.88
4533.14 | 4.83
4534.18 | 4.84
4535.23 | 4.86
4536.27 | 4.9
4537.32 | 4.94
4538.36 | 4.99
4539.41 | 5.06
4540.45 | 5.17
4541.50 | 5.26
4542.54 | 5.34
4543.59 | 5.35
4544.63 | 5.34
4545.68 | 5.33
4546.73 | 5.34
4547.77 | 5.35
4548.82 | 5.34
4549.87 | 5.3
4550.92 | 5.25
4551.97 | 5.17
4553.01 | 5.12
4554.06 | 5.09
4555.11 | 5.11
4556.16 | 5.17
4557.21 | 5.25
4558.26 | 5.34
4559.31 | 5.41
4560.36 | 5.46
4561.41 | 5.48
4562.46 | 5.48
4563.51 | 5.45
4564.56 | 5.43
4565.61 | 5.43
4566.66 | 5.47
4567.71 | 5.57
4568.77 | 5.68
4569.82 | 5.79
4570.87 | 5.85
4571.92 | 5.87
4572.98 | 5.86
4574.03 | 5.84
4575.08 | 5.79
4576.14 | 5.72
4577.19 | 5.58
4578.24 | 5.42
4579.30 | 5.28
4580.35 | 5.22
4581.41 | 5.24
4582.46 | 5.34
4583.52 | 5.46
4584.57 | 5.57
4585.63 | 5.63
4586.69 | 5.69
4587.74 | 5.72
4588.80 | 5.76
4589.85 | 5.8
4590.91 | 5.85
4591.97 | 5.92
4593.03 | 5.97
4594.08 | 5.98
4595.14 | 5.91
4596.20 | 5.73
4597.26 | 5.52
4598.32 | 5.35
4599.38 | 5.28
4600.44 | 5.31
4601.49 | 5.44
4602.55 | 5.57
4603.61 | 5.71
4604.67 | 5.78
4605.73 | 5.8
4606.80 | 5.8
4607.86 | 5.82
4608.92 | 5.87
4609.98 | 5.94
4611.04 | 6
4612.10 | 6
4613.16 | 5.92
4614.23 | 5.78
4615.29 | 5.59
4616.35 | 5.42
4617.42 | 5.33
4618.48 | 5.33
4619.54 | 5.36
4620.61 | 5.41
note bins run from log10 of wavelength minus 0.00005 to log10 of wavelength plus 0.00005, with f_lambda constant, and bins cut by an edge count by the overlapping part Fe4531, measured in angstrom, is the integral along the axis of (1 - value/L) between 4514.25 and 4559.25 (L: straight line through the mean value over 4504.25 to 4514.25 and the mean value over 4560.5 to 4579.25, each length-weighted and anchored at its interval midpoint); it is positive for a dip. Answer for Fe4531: 3.1 angstrom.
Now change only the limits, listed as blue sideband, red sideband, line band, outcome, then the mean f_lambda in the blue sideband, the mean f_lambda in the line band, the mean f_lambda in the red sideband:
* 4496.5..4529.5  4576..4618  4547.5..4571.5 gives 0.69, 5.43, 5.39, 5.65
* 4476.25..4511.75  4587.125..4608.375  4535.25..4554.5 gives 0.78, 5.13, 5.2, 5.7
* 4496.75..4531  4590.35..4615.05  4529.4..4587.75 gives 2.48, 5.42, 5.35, 5.75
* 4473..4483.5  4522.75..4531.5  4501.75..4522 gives -1.57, 5.07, 5.58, 5.23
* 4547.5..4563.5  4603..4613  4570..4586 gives -0.15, 5.29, 5.58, 5.86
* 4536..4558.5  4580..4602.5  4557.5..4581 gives -0.67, 5.21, 5.56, 5.61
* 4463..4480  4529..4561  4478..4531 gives -1.49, 5.06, 5.25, 5.16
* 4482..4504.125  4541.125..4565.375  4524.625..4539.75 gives 0.51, 4.99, 5.02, 5.31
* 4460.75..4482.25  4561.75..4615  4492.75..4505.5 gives 0.18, 5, 5.09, 5.66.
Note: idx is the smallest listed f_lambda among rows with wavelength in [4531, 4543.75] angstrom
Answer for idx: 4.83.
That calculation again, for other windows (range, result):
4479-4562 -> 4.8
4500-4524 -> 5.2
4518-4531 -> 5.04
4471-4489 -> 4.86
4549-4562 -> 5.09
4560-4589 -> 5.22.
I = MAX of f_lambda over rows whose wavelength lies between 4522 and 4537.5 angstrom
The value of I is 5.58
